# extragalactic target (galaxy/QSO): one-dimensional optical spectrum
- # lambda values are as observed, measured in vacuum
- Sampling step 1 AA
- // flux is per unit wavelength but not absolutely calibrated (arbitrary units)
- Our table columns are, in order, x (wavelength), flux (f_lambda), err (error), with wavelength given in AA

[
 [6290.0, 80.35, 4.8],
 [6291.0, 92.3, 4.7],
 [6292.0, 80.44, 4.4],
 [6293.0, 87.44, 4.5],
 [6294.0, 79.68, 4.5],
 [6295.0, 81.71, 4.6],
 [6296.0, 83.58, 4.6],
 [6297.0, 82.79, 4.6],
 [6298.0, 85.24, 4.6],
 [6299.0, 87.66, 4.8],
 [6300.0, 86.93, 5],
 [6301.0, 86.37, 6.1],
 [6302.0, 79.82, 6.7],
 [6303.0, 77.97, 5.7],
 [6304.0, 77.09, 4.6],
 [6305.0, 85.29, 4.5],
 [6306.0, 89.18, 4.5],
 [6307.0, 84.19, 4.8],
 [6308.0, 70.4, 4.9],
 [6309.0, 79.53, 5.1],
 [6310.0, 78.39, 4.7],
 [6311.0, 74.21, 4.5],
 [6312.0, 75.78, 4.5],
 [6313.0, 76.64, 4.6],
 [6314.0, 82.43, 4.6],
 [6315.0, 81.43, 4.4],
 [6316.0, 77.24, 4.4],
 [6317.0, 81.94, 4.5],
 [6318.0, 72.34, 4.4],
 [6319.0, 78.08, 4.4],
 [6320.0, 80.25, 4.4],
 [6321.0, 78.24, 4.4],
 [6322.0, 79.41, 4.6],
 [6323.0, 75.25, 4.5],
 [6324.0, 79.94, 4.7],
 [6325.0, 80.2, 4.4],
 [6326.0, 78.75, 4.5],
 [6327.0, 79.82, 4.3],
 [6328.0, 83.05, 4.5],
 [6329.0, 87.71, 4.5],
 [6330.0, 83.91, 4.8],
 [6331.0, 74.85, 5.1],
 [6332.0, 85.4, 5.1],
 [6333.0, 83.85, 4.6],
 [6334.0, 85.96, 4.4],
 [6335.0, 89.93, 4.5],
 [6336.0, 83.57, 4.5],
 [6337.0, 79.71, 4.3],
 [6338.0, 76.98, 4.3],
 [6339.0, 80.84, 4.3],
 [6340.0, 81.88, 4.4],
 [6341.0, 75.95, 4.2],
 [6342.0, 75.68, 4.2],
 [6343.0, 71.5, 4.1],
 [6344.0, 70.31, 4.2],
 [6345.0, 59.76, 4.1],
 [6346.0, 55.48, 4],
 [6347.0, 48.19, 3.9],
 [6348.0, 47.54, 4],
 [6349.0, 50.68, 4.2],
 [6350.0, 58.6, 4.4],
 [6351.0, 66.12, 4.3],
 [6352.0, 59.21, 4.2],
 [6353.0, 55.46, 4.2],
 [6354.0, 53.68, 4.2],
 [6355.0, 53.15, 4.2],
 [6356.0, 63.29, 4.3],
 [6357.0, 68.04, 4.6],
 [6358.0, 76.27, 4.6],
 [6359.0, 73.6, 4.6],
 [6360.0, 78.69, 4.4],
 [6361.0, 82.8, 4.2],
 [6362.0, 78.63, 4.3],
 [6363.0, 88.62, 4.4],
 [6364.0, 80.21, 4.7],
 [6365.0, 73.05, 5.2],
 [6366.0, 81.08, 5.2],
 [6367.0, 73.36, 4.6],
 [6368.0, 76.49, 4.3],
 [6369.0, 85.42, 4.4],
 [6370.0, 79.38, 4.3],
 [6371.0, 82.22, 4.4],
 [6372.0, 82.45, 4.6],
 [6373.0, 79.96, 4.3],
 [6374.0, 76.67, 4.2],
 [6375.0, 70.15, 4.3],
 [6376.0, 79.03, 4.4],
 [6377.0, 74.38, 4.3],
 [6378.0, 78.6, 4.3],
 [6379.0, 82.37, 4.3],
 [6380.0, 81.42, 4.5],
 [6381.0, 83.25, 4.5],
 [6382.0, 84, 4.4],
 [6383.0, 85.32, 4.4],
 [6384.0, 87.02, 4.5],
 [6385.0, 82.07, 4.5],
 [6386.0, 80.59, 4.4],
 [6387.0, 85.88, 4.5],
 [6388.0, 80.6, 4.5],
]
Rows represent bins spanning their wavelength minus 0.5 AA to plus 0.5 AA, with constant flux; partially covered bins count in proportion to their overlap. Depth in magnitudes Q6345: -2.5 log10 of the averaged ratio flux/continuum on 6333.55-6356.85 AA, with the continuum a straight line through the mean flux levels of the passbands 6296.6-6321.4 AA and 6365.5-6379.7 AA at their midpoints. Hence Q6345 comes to 0.184 mag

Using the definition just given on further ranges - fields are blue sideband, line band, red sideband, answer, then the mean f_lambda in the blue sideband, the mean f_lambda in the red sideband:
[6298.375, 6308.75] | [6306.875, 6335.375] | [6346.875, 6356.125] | -0.110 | 82.5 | 55.6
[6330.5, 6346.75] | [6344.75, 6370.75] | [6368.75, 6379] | 0.144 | 76.5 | 78.8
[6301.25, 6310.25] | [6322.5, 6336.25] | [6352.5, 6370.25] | -0.067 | 80.4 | 73.3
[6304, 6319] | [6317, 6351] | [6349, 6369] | 0.003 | 79.1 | 70.4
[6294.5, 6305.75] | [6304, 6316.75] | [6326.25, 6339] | 0.048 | 83.3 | 82.7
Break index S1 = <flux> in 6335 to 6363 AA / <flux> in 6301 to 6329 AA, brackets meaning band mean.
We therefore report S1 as 0.86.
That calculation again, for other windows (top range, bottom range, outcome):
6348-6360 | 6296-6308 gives 0.74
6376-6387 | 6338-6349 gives 1.23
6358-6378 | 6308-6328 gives 1.00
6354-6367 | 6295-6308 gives 0.89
